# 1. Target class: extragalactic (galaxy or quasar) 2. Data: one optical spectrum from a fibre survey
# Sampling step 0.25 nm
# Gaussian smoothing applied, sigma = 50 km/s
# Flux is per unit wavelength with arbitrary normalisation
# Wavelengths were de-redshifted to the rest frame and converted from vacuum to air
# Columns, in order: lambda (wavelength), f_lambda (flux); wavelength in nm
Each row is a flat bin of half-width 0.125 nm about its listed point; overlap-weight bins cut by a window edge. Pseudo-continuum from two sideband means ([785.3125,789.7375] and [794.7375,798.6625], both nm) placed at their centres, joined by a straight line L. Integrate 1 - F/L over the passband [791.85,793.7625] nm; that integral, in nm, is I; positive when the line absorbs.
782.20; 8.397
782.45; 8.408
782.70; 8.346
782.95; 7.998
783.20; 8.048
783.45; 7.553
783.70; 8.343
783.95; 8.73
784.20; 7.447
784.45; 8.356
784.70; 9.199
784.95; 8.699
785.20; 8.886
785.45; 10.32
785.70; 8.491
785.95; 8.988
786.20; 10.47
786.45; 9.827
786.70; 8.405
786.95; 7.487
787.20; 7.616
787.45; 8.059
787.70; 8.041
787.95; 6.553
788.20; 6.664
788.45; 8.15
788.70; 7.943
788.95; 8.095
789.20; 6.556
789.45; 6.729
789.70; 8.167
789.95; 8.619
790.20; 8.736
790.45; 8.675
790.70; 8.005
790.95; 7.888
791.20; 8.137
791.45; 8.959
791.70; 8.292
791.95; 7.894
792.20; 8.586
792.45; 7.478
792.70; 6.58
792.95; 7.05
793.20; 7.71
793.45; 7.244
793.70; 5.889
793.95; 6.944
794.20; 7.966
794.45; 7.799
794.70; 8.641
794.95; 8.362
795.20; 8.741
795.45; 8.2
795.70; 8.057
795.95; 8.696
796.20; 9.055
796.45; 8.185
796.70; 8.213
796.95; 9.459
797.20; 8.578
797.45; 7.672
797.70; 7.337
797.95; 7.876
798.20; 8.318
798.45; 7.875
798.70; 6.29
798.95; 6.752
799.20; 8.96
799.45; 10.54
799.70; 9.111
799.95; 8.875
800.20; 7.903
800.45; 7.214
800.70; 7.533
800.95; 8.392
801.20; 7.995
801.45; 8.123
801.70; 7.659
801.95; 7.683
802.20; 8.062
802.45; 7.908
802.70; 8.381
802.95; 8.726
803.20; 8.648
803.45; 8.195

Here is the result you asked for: 0.20 nm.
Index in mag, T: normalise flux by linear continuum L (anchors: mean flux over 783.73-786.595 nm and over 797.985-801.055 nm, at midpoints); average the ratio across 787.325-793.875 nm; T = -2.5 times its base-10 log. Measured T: 0.13 mag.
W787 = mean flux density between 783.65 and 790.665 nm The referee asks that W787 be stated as 8.29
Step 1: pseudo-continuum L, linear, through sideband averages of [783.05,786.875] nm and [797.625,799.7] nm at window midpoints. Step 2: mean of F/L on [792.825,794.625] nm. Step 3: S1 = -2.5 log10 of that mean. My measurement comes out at 0.15 mag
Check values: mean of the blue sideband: 8.76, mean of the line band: 7.27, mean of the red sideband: 8.08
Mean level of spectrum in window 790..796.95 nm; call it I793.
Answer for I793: 8.03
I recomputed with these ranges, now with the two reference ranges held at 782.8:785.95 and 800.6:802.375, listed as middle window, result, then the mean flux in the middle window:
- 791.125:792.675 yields 0.026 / 8.12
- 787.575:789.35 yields 0.204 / 7.42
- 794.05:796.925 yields -0.087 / 8.38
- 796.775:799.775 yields -0.066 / 8.22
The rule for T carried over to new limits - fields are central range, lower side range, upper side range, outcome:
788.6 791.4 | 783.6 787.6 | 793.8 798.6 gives 0.07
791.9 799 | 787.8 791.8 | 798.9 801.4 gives 0.04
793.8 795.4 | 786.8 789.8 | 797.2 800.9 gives -0.03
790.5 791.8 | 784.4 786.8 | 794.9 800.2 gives 0.07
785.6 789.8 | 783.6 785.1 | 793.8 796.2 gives 0.05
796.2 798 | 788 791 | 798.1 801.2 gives -0.03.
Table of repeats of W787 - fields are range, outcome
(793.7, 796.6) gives 8.14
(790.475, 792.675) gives 8.11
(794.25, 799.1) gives 8.11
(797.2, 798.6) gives 7.86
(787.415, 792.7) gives 7.88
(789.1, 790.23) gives 7.71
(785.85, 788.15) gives 8.32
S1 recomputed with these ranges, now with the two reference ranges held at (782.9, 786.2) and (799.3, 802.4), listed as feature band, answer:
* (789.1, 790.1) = 0.13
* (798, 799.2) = 0.11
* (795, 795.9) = 0.00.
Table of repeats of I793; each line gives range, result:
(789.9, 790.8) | 8.51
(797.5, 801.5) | 8.06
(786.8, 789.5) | 7.47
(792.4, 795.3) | 7.52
